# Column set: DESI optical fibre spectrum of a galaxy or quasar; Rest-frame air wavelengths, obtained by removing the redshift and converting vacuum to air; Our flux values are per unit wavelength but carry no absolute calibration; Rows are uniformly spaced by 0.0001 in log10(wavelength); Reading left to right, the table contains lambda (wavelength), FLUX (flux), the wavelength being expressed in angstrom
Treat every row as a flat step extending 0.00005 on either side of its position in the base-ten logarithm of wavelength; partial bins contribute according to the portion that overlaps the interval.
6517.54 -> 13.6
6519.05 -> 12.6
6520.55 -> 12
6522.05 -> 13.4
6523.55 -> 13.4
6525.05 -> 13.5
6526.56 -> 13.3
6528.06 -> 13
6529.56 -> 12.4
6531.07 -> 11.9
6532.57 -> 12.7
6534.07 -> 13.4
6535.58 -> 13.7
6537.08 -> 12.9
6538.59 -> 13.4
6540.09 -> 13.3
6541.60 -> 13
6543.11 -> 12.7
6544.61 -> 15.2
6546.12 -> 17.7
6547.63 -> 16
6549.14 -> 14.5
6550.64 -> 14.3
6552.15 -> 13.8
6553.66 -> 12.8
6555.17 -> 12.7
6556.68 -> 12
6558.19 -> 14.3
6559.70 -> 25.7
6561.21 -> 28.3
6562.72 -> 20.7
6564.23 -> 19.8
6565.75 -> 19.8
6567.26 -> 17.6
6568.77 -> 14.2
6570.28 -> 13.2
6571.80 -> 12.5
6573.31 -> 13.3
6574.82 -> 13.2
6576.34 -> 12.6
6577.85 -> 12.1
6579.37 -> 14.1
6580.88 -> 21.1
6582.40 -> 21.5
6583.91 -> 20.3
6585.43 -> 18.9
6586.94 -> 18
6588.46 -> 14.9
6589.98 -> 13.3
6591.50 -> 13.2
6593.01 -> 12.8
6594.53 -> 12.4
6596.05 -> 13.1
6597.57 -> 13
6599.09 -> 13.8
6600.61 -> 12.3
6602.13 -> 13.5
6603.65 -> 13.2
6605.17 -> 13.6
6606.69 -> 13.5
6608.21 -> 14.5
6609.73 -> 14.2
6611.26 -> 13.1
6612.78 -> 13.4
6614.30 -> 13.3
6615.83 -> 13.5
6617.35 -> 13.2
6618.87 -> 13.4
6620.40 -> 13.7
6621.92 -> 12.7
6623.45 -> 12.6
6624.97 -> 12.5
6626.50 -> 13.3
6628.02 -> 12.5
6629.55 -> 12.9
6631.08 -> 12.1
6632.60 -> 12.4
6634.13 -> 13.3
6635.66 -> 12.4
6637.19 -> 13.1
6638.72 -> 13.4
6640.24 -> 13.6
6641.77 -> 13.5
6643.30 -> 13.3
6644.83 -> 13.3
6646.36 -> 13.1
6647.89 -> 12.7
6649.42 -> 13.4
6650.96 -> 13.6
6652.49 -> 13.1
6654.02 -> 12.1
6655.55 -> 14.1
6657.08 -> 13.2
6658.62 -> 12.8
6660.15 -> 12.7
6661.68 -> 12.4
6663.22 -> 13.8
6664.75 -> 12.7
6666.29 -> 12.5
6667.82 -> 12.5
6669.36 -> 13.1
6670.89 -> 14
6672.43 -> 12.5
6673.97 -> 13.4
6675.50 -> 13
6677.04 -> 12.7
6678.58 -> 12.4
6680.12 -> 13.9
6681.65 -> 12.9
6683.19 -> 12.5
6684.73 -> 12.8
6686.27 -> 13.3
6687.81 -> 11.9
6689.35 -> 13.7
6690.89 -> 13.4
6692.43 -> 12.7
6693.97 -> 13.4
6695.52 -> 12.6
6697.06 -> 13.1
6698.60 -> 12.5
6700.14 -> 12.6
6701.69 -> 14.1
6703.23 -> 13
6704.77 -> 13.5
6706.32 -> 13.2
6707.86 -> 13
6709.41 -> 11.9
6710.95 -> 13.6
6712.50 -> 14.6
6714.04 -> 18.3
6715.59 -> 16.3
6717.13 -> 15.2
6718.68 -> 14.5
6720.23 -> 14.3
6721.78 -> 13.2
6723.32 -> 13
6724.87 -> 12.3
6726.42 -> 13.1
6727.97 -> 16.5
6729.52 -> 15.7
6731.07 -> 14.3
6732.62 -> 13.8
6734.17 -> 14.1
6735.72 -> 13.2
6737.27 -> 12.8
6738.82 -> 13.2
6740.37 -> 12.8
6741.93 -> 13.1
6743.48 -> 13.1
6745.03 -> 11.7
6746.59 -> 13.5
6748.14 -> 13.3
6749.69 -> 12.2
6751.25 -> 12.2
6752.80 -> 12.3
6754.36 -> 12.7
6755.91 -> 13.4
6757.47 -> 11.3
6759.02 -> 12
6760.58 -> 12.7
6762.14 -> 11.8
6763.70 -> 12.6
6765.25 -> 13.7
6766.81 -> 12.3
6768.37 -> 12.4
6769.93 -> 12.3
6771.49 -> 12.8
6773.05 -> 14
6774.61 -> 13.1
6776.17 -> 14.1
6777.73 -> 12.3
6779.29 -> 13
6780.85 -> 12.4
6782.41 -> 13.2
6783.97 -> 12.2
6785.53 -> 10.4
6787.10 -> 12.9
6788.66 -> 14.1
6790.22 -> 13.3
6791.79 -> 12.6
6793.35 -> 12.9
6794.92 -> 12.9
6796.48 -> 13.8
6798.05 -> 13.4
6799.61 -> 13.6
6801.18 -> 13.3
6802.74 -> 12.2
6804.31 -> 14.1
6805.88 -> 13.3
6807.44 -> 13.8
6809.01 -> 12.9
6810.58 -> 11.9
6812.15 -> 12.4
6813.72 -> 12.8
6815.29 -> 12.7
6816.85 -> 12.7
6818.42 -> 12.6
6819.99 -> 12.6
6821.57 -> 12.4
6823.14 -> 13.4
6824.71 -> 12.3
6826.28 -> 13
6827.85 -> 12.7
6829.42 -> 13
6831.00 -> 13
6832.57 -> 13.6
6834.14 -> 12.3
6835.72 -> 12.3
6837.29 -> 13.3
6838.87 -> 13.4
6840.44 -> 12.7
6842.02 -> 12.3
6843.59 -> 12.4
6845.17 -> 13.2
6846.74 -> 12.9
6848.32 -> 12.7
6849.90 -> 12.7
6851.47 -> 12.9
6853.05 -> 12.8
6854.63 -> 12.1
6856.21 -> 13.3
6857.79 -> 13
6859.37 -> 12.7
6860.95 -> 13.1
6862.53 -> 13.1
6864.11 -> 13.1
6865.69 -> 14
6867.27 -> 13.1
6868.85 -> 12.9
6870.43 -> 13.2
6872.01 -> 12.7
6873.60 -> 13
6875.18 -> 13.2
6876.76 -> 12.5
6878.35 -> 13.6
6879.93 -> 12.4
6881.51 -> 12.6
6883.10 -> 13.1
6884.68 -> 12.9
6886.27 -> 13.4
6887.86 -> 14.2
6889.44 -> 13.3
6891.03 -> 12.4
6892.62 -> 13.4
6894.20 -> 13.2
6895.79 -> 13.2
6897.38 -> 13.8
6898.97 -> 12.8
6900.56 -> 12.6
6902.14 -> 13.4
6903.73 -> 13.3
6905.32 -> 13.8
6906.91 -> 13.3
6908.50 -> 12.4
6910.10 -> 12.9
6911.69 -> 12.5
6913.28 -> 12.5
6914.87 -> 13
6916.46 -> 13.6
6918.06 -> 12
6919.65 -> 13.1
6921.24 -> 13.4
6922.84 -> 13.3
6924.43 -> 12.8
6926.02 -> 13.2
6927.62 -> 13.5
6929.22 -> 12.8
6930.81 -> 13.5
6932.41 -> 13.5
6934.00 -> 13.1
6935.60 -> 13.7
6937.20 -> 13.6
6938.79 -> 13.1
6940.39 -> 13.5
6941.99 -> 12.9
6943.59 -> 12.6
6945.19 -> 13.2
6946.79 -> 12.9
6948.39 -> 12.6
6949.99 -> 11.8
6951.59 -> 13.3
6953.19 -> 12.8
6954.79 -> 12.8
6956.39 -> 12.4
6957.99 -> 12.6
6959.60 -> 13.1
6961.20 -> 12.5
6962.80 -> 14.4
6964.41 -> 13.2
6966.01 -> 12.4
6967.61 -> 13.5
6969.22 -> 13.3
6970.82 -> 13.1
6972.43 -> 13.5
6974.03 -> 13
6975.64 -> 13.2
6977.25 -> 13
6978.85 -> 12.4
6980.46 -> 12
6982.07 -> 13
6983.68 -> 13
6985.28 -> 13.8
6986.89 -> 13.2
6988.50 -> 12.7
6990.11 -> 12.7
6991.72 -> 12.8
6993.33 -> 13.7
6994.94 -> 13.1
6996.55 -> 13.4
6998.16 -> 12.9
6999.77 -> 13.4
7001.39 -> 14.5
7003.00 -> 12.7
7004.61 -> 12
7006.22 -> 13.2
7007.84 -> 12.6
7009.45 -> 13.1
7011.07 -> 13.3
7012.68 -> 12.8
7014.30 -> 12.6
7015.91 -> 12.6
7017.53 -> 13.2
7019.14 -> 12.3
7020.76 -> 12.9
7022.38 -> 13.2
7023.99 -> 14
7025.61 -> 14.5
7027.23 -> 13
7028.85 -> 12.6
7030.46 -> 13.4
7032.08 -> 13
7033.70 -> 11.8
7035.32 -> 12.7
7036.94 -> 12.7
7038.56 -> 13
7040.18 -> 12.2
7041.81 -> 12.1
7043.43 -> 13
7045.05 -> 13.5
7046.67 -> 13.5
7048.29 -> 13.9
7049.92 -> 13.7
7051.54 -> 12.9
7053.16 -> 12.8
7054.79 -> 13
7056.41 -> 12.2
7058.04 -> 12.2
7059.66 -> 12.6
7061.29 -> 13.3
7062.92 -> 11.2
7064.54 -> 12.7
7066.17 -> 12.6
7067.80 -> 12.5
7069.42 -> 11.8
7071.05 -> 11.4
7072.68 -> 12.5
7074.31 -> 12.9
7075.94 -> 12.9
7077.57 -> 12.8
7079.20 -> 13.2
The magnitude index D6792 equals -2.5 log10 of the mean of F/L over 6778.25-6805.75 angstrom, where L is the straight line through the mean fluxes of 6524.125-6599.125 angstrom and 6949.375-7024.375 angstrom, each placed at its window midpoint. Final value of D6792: 0.08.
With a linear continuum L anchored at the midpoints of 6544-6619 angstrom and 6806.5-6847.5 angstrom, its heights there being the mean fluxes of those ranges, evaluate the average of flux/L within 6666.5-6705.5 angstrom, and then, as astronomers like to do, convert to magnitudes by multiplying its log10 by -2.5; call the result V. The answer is 0.09 mag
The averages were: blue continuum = 15.2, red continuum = 12.8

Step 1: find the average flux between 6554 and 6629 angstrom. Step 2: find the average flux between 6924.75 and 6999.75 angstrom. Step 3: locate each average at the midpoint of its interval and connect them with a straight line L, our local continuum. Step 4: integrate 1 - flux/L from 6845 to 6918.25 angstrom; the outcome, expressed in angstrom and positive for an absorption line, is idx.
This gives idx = 2.4 angstrom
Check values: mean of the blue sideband 15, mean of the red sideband 13.1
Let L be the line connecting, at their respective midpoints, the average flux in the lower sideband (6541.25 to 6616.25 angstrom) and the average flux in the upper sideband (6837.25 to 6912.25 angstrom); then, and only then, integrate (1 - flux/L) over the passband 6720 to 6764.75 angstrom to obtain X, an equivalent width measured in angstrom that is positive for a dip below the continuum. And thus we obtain 2.9 angstrom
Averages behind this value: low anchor 15.2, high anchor 13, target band 13.1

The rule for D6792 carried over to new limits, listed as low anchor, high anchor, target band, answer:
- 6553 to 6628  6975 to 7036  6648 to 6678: 0.13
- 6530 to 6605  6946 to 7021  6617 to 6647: 0.14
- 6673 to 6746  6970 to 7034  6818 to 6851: 0.04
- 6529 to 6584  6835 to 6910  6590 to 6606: 0.16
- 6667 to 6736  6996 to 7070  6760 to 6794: 0.05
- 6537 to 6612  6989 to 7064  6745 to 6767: 0.14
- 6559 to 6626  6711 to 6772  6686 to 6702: 0.08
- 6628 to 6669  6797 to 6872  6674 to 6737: -0.05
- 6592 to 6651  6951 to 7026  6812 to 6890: 0.01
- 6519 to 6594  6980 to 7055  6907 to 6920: 0.06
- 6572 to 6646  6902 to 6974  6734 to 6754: 0.06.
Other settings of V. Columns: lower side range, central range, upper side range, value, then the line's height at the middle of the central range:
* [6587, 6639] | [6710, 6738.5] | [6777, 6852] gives -0.10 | 13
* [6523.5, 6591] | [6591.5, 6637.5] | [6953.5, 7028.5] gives 0.15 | 15.1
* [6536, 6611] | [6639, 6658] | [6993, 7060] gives 0.12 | 14.8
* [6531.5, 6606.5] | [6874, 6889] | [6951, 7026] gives 0.04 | 13.6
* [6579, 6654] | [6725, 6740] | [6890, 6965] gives -0.03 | 13.6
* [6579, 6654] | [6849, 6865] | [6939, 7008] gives 0.03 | 13.3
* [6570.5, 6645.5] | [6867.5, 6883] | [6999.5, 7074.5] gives 0.03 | 13.2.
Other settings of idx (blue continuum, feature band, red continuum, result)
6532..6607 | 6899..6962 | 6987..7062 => 2.08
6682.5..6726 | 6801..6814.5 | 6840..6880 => 0.17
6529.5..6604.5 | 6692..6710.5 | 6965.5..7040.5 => 1.91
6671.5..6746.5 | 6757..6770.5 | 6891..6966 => 1.01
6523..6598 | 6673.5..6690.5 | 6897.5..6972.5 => 1.76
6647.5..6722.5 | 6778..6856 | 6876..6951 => 1.96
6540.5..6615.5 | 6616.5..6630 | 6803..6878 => 1.67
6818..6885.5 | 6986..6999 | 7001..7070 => -0.20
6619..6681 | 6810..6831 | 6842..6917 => 0.55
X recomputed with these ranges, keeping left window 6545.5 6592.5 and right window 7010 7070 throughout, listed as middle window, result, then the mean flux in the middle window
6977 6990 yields 0.39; 12.9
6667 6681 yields 2.24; 13.1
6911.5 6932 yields 1.02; 13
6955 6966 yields 0.38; 13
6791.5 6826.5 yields 3.87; 12.9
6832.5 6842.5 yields 1.07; 12.8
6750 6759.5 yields 1.67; 12.3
